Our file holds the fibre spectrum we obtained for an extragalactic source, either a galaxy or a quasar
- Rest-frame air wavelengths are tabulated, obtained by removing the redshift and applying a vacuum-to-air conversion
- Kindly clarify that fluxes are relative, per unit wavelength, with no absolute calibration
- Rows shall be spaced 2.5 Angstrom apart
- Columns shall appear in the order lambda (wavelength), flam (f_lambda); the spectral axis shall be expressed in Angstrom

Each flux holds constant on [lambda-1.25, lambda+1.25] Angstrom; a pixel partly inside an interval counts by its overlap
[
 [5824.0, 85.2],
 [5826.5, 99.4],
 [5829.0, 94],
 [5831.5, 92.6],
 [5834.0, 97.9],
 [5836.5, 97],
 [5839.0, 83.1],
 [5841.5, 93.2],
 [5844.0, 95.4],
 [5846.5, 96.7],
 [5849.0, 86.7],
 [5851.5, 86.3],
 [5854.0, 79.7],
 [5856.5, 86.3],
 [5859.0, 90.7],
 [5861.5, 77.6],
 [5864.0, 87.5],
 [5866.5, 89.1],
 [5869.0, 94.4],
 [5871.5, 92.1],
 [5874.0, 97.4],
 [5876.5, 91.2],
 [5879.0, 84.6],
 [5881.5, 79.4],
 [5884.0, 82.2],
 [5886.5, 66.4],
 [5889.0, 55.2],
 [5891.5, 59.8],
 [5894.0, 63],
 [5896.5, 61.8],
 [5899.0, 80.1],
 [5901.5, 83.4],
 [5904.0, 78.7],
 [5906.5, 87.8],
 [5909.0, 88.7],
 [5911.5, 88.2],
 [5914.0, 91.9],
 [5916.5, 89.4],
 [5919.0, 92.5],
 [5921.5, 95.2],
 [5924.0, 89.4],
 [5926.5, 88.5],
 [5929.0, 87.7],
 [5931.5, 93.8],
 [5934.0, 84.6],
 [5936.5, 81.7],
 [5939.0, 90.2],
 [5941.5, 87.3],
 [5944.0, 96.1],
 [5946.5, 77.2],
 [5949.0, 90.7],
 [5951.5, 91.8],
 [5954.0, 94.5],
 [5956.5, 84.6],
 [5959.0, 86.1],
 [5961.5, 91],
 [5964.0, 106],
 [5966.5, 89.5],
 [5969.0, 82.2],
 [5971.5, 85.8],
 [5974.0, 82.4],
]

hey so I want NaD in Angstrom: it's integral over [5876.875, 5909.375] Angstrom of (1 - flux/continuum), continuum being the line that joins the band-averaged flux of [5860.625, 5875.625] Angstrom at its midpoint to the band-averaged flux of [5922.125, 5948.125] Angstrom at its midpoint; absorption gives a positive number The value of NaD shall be 5.3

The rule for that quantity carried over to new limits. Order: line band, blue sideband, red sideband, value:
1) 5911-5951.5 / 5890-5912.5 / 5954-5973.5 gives -3.22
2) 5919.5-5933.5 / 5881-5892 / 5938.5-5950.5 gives -1.47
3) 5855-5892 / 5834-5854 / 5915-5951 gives 3.11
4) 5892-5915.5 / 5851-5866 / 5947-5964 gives 2.05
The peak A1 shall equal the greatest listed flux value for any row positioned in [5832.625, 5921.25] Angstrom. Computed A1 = 97.9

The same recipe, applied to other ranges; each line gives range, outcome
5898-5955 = 96.1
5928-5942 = 93.8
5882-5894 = 82.2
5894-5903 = 83.4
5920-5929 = 95.2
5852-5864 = 90.7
